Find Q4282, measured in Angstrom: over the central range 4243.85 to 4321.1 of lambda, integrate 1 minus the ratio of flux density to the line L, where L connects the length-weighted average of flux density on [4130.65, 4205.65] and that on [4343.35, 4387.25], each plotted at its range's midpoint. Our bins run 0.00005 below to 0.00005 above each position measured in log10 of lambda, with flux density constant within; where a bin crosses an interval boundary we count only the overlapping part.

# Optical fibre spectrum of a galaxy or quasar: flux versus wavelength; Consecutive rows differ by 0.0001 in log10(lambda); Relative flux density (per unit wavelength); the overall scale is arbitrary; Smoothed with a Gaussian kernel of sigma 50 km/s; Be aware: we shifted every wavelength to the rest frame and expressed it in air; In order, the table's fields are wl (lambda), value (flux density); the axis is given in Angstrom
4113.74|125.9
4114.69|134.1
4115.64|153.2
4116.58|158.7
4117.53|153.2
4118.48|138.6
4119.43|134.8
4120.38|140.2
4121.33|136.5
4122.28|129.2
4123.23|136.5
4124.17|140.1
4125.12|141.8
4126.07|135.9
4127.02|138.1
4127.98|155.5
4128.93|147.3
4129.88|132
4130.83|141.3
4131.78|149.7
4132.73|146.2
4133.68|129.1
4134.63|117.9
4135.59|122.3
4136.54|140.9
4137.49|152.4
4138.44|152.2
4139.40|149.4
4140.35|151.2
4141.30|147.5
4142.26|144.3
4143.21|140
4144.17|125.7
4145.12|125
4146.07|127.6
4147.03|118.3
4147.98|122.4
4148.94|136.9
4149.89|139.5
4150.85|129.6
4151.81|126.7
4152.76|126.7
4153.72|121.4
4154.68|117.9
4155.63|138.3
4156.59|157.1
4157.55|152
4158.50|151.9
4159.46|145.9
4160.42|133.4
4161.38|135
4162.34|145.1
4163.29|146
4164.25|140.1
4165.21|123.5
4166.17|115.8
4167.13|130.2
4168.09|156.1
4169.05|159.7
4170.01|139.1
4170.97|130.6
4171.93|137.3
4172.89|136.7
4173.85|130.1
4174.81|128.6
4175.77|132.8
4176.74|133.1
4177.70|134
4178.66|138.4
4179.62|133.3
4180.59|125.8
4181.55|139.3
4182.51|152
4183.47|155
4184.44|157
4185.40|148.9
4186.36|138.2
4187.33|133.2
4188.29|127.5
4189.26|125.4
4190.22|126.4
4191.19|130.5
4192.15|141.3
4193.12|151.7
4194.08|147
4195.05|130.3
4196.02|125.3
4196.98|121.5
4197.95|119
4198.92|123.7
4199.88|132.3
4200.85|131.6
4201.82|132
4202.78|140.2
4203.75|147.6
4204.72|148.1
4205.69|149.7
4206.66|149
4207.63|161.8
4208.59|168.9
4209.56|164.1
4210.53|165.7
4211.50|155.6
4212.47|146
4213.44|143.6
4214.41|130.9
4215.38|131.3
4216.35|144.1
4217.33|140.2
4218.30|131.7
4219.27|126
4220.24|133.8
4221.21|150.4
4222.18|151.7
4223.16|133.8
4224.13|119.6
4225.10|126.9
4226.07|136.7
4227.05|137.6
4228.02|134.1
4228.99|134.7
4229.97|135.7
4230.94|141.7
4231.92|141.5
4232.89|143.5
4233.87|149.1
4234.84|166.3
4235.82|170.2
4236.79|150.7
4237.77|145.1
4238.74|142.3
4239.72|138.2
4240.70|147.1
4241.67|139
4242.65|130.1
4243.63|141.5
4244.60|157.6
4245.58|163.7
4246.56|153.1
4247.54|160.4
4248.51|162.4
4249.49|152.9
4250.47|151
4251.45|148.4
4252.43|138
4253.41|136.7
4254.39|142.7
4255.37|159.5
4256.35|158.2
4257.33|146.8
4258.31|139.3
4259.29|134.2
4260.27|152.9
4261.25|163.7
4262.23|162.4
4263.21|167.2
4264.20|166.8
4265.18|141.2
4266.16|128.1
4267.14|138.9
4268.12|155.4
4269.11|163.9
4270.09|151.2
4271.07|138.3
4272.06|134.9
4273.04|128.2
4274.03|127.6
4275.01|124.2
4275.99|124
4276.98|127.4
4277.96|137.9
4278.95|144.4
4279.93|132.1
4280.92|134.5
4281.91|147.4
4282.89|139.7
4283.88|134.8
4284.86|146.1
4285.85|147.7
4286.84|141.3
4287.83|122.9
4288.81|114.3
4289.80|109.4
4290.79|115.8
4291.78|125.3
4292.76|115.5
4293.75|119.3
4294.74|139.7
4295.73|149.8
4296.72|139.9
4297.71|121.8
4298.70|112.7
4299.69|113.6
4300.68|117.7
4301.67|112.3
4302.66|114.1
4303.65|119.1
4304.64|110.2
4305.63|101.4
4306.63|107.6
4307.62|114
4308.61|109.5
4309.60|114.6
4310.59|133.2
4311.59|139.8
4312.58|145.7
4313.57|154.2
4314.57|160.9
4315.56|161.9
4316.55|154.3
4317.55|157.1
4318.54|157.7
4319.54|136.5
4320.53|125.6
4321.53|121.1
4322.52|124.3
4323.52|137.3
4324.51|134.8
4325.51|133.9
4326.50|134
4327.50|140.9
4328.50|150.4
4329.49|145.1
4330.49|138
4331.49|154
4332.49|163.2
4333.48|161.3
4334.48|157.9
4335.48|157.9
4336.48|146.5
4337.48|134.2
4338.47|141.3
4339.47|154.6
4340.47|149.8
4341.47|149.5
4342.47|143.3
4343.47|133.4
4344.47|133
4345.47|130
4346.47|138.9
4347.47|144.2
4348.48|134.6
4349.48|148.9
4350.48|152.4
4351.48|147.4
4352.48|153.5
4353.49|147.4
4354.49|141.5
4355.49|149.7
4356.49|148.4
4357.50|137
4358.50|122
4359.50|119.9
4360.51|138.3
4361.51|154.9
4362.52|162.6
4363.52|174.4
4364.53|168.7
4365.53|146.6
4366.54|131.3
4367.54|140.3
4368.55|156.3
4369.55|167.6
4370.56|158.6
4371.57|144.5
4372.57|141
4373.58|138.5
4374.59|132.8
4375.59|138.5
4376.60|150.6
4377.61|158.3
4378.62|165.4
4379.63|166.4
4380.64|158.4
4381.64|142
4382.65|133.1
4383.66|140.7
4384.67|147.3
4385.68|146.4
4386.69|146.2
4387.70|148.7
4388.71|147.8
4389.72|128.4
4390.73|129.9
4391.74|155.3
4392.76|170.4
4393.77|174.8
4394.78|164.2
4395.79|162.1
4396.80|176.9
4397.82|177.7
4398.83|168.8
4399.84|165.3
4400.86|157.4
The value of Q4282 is 2.37 Angstrom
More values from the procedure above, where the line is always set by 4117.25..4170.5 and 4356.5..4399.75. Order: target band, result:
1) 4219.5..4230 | 0.50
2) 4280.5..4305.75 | 3.50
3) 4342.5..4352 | 0.56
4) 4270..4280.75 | 0.90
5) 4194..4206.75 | 0.58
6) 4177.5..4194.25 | 0.14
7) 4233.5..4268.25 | -1.47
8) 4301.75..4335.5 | 2.48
